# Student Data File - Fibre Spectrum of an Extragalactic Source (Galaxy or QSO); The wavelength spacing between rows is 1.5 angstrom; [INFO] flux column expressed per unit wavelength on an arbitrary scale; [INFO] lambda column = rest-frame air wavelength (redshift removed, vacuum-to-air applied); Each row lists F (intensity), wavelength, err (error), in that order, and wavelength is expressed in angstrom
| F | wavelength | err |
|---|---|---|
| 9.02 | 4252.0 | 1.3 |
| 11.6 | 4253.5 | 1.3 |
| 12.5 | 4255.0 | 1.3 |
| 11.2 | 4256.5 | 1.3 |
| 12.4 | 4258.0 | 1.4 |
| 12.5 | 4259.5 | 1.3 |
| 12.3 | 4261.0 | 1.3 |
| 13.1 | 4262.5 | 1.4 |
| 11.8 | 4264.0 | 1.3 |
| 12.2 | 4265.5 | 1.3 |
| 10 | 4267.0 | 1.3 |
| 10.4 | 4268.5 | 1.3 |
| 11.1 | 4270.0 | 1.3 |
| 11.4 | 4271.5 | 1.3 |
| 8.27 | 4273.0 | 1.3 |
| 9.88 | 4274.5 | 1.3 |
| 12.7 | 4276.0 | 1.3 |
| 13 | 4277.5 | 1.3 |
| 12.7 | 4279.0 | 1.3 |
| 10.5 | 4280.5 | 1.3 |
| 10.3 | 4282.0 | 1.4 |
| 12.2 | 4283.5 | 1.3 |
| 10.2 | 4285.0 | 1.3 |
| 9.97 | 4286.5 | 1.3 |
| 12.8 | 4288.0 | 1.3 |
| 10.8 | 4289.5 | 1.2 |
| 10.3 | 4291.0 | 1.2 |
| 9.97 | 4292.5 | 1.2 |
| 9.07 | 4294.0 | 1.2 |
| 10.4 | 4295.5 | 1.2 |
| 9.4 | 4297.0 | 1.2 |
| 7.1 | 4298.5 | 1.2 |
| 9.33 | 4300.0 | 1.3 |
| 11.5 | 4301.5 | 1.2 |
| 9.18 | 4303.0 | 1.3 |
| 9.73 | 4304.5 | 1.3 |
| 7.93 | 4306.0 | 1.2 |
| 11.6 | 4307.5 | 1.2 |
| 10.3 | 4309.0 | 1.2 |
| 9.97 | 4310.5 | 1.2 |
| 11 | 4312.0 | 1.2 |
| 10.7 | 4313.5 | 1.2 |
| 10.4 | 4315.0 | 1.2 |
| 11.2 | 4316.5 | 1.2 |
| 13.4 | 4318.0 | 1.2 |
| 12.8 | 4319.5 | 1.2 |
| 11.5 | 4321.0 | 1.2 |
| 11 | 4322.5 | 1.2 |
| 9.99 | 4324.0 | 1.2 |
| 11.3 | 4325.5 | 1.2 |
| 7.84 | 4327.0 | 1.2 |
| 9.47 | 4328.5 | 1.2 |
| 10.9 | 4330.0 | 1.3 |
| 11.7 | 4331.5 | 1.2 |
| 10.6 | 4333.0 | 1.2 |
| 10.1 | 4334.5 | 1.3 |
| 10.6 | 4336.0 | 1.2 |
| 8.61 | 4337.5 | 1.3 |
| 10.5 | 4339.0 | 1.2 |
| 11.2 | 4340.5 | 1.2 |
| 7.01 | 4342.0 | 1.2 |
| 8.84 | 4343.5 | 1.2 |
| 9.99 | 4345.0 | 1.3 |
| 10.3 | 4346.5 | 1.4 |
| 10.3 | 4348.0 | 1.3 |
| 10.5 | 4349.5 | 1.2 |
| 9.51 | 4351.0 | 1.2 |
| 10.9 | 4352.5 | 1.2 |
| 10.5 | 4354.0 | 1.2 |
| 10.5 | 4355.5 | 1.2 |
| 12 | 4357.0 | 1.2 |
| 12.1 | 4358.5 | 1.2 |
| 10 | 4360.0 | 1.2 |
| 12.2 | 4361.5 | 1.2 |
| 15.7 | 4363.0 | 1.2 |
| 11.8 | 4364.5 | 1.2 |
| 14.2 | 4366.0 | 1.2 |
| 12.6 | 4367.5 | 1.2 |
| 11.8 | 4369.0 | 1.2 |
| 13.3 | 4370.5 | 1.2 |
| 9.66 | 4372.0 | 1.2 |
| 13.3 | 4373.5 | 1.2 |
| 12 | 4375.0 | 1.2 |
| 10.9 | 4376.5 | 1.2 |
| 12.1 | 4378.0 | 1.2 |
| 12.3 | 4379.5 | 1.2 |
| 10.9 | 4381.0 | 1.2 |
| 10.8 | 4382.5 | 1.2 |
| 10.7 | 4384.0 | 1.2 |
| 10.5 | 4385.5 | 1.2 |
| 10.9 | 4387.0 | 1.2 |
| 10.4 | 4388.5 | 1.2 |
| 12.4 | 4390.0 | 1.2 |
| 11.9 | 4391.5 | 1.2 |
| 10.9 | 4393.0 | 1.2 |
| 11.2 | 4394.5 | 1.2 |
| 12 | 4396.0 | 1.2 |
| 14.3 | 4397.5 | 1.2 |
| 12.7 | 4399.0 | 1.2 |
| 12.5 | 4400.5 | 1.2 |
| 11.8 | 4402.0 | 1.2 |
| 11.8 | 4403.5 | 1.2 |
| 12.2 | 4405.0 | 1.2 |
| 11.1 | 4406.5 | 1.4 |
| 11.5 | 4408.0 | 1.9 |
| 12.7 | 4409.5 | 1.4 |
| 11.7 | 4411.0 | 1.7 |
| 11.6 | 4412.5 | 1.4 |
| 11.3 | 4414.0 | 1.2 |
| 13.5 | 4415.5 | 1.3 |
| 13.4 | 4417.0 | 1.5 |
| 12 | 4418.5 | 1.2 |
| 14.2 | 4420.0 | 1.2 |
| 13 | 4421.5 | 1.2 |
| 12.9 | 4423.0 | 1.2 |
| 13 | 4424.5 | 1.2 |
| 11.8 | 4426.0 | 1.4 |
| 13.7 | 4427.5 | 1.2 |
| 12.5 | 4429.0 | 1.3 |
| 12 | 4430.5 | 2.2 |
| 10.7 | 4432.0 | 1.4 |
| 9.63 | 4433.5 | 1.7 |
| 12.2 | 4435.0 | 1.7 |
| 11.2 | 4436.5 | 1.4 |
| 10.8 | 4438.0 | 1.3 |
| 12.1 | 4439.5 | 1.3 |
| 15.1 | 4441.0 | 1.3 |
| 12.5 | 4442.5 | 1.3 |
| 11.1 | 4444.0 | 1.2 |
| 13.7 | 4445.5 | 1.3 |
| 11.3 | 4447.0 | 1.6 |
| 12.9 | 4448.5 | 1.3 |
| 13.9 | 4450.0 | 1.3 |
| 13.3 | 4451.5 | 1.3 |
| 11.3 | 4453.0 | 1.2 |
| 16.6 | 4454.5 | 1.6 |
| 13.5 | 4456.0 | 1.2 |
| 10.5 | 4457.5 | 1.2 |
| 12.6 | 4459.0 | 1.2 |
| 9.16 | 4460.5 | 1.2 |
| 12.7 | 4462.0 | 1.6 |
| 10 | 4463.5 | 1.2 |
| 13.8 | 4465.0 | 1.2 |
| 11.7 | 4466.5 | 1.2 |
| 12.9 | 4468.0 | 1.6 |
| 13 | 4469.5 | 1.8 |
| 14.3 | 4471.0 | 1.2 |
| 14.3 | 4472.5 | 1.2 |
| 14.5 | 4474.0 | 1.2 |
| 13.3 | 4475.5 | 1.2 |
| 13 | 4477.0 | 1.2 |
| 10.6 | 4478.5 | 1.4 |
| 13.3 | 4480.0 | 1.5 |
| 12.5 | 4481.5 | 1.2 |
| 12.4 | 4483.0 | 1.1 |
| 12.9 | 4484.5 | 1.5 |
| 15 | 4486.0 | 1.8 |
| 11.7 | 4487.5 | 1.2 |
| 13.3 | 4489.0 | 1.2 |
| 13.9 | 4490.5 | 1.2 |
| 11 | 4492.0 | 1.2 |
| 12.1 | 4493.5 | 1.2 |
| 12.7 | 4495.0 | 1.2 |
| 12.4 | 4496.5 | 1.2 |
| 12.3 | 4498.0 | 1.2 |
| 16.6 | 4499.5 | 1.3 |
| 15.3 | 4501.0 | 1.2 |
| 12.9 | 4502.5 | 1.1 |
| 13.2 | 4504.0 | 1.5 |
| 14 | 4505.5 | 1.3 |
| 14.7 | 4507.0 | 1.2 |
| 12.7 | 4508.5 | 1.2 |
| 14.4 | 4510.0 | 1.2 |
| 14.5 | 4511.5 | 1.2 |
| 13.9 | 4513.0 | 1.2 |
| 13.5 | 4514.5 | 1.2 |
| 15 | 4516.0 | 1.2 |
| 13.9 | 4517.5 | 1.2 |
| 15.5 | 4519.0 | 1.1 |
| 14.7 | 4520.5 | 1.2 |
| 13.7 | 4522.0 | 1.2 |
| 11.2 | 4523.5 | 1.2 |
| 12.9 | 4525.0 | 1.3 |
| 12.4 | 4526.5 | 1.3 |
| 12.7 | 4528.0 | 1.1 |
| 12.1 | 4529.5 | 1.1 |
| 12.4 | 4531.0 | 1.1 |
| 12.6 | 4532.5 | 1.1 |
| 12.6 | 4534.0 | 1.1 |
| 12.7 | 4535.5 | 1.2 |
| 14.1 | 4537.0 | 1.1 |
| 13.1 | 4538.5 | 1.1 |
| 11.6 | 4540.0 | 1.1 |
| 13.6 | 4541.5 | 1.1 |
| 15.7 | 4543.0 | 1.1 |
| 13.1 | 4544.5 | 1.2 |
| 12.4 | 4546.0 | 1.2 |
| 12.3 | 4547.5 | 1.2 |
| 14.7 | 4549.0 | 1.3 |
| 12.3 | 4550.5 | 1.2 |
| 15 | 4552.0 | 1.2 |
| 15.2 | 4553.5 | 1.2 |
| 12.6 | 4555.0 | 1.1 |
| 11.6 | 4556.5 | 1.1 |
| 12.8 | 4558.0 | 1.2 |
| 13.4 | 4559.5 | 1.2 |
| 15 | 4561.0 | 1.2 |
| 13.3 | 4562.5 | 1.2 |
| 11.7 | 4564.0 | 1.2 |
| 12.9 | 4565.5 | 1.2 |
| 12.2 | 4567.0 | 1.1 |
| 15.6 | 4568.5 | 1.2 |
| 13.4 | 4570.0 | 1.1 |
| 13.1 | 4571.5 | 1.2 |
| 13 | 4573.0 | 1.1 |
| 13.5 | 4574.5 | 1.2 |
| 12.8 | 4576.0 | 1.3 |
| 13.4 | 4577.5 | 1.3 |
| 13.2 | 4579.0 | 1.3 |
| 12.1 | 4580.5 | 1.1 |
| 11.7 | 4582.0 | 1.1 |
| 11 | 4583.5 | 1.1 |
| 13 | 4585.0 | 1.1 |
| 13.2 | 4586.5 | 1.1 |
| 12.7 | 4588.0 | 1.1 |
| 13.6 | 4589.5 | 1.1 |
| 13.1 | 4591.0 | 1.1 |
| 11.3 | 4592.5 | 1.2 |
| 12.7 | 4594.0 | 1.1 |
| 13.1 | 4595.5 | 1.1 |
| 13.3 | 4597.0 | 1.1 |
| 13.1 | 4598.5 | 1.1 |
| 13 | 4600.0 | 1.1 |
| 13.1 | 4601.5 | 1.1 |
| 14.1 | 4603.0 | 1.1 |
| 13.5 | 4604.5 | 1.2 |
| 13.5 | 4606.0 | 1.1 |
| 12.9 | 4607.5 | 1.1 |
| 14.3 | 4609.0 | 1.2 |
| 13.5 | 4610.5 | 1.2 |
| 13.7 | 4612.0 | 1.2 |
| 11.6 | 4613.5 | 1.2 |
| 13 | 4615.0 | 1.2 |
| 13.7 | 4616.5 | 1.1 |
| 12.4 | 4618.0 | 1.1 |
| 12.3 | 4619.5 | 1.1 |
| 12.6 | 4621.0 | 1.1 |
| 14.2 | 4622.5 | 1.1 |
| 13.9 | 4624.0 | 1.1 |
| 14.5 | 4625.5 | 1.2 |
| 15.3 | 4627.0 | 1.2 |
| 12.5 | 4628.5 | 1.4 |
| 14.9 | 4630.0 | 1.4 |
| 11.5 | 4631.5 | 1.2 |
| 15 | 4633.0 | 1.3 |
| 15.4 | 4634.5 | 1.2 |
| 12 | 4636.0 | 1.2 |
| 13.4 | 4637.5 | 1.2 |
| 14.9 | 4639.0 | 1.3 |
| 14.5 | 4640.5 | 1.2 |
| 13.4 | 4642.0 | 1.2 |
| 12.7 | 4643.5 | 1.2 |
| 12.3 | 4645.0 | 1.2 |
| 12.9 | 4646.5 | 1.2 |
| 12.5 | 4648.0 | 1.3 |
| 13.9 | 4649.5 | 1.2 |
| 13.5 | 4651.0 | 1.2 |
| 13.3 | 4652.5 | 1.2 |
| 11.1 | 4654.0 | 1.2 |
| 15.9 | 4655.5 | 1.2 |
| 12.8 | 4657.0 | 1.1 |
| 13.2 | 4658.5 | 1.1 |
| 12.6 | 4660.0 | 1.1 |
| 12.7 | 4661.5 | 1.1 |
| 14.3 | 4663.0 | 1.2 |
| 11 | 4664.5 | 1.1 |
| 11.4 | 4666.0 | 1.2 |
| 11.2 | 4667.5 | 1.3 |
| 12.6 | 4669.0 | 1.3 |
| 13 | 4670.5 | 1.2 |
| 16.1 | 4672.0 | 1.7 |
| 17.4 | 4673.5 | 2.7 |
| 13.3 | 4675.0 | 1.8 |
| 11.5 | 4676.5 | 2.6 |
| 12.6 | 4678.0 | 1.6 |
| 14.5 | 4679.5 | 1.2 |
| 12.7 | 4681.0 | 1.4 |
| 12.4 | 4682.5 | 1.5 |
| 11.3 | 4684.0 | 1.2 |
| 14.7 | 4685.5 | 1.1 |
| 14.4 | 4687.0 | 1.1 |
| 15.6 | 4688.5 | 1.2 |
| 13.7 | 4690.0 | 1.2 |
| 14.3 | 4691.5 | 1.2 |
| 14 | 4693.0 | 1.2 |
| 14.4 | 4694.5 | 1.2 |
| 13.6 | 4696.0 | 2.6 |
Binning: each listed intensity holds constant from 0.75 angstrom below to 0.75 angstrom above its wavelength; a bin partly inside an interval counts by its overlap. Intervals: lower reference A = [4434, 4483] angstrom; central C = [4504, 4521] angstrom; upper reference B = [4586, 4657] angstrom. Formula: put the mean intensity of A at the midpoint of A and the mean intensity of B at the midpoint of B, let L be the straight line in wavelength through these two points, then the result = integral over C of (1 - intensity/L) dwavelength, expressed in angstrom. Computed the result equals -1.80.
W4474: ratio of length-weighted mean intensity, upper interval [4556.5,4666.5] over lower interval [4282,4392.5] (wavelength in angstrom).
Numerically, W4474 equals 1.2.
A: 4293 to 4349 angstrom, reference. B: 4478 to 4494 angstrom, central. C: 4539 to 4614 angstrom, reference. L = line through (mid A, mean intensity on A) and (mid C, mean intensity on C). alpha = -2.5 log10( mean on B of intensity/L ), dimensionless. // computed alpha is -0.05 mag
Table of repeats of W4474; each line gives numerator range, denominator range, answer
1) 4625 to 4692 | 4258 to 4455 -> 1.18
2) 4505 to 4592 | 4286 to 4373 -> 1.24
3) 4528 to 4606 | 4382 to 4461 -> 1.08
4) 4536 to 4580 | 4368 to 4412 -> 1.13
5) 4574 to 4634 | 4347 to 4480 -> 1.09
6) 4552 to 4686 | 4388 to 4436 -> 1.09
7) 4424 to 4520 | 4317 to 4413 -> 1.15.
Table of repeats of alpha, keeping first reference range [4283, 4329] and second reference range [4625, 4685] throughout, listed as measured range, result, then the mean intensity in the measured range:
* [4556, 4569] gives -0.05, 13.1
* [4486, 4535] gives -0.11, 13.4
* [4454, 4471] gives -0.07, 12.4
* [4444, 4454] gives -0.10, 12.7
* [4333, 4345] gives 0.11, 9.64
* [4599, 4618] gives -0.03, 13.3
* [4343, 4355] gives 0.06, 10.1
